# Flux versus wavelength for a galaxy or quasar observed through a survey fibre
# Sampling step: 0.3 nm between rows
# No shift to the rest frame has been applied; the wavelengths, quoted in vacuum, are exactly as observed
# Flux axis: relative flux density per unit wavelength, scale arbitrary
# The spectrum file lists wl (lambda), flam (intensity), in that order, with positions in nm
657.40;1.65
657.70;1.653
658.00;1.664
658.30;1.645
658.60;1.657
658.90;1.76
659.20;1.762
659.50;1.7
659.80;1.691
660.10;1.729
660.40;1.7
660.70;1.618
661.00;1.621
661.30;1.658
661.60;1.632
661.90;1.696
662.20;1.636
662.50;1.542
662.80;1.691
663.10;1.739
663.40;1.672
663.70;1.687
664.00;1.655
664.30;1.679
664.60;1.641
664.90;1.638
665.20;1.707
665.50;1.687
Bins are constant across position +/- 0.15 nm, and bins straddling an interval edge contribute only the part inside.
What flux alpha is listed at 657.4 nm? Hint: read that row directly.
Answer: 1.65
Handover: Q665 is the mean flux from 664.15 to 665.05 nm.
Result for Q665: 1.65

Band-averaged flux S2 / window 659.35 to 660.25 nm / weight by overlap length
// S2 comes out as 1.71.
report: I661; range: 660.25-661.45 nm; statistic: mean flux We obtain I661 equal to 1.65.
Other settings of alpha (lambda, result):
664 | 1.655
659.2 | 1.762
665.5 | 1.687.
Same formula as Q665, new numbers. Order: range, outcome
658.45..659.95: 1.71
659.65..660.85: 1.68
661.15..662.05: 1.66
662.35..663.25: 1.66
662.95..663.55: 1.71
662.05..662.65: 1.59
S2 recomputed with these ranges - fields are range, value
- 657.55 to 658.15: 1.66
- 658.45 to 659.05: 1.71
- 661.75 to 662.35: 1.67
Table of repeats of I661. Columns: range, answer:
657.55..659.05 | 1.68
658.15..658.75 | 1.65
